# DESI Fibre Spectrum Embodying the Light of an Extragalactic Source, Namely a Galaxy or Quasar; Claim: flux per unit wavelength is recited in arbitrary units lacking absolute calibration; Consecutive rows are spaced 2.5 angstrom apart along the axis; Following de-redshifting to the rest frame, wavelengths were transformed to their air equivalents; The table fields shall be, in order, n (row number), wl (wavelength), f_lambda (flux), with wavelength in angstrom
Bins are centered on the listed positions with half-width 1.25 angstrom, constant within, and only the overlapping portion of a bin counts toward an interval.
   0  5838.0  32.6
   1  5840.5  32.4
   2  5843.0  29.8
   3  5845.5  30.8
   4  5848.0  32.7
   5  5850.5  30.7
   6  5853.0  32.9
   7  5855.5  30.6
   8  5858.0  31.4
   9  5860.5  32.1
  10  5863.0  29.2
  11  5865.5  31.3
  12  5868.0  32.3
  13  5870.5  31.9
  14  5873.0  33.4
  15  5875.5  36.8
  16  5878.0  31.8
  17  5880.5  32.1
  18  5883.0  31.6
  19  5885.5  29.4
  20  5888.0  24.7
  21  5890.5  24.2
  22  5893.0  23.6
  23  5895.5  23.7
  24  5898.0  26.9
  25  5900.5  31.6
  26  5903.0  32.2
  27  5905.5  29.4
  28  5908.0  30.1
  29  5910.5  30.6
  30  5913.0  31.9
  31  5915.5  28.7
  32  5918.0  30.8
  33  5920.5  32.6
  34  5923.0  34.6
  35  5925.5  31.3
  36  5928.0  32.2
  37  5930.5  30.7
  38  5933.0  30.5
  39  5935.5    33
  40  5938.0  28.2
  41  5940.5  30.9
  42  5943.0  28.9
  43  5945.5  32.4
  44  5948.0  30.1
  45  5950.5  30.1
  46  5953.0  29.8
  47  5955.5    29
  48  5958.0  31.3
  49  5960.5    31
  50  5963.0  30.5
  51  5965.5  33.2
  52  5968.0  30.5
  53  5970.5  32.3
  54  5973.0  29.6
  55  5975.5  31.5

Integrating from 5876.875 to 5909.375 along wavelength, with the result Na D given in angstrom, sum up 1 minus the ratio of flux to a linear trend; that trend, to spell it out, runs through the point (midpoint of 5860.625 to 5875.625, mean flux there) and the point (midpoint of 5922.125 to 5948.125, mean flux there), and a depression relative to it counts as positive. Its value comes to 3.3 angstrom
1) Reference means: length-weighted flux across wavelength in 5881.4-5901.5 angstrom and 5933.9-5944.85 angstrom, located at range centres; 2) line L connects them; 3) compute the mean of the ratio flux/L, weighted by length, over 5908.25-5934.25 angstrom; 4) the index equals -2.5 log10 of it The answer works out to -0.08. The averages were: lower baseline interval 27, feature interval 31.3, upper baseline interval 30.4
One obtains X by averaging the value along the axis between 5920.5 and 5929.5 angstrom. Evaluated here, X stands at 32.6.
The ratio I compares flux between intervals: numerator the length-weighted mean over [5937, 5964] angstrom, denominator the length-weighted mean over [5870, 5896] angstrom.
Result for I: 1.0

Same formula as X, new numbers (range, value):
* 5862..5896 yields 29.9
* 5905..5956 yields 30.8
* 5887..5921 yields 28.6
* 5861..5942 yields 30.4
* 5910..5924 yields 31.5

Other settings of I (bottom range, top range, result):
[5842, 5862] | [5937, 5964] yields 0.96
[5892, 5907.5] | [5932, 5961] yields 1.08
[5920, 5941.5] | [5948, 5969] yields 0.97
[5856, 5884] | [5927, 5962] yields 0.95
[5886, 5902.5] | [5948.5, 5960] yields 1.15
